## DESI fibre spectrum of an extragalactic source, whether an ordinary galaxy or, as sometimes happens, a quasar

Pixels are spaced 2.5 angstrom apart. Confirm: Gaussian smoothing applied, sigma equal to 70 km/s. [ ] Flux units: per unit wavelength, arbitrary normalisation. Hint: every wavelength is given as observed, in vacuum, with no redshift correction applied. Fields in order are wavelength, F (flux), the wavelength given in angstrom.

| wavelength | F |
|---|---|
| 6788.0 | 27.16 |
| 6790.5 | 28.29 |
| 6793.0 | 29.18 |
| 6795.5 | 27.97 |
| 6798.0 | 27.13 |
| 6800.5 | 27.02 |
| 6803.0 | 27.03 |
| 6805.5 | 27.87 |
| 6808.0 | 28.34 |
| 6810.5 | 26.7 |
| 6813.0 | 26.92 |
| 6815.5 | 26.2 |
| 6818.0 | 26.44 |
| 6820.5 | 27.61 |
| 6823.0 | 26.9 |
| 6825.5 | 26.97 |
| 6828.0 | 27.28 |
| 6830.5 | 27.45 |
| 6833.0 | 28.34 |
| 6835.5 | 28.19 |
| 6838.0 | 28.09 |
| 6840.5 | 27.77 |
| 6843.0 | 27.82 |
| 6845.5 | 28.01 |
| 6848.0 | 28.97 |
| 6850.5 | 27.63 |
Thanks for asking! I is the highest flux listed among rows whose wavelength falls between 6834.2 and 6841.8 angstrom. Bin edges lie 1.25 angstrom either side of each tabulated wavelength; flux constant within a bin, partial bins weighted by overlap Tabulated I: 28.19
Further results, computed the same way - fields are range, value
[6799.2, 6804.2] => 27.03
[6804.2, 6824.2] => 28.34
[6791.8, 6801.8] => 29.18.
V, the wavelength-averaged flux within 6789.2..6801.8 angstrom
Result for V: 27.9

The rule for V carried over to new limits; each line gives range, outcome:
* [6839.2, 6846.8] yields 27.9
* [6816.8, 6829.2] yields 27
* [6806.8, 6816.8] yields 27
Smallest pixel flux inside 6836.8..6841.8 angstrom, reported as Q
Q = 27.77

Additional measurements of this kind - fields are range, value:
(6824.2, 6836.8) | 26.97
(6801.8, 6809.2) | 27.03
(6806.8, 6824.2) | 26.2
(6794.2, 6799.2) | 27.13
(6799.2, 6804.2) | 27.02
